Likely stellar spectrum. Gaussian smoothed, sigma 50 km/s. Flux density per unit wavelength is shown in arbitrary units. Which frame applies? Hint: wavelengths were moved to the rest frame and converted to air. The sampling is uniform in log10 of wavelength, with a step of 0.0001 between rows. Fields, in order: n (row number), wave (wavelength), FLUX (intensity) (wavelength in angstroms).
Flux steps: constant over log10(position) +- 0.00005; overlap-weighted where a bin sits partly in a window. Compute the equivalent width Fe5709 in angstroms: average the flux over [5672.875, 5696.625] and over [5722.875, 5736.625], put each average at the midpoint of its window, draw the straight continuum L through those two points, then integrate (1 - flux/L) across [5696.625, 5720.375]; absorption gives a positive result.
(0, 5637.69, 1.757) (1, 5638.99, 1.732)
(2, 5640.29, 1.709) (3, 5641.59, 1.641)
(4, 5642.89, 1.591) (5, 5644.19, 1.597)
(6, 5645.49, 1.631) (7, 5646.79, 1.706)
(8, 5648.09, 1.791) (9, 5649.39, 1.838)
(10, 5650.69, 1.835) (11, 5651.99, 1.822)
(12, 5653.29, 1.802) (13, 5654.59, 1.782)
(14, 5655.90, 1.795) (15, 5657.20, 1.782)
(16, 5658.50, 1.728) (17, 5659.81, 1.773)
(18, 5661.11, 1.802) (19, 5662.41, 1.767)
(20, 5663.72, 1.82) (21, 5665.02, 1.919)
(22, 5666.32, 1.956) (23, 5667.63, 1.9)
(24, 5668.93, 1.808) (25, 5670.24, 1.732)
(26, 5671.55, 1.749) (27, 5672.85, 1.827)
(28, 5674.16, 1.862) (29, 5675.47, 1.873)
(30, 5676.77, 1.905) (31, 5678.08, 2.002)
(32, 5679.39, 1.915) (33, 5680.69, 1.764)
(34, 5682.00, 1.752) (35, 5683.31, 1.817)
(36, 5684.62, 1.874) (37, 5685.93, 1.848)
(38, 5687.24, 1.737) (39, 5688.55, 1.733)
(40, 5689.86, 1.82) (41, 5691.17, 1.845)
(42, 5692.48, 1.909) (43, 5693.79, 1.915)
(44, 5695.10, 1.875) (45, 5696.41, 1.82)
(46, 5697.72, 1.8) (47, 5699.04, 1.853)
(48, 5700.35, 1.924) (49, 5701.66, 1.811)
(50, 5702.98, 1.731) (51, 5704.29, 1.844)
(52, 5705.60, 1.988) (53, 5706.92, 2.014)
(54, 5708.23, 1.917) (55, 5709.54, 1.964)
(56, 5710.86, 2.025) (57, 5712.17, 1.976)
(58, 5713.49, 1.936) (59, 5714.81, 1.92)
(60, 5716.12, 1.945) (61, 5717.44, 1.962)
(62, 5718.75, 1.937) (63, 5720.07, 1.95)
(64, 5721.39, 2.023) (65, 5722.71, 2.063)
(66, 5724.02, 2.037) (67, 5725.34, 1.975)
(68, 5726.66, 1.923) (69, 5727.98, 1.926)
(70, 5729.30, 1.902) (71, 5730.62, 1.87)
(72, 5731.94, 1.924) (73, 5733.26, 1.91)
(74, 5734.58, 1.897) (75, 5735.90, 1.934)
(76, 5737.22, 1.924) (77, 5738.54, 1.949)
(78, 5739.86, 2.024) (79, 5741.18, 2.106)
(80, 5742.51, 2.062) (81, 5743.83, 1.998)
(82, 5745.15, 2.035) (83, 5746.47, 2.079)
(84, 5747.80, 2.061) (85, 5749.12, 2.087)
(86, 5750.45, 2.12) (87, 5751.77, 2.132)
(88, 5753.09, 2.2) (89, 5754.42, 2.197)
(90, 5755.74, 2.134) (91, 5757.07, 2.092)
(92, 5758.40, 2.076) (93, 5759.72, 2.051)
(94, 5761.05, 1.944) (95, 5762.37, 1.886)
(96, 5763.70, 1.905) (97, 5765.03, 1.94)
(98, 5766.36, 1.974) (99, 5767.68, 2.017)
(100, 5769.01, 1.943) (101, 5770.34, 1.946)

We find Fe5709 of -0.25 angstroms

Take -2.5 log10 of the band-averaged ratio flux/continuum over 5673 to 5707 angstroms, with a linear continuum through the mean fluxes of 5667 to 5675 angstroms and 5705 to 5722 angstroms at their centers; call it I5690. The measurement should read 0.02 mag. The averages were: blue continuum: 1.81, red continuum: 1.97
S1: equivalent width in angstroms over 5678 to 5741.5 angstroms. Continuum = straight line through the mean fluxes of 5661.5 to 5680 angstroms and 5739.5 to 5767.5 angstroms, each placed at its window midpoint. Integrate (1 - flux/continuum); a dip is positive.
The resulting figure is 1.4 angstroms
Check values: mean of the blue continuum 1.86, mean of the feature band 1.91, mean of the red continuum 2.05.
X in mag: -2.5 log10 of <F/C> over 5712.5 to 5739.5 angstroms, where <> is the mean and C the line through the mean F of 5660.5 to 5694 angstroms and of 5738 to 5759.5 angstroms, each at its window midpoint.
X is 0.03 mag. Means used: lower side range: 1.84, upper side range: 2.08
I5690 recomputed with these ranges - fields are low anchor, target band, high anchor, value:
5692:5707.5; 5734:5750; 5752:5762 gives 0.01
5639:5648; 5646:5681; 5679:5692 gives -0.06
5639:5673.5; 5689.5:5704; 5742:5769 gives 0.02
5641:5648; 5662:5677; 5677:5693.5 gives -0.05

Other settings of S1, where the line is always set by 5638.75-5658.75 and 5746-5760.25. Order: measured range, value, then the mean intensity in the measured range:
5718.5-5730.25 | 0.2 angstroms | 1.97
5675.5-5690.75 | 0.2 angstroms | 1.84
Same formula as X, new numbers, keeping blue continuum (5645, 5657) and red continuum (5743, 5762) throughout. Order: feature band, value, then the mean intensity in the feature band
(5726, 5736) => 0.06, 1.91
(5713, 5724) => 0.01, 1.97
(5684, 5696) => 0.03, 1.84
